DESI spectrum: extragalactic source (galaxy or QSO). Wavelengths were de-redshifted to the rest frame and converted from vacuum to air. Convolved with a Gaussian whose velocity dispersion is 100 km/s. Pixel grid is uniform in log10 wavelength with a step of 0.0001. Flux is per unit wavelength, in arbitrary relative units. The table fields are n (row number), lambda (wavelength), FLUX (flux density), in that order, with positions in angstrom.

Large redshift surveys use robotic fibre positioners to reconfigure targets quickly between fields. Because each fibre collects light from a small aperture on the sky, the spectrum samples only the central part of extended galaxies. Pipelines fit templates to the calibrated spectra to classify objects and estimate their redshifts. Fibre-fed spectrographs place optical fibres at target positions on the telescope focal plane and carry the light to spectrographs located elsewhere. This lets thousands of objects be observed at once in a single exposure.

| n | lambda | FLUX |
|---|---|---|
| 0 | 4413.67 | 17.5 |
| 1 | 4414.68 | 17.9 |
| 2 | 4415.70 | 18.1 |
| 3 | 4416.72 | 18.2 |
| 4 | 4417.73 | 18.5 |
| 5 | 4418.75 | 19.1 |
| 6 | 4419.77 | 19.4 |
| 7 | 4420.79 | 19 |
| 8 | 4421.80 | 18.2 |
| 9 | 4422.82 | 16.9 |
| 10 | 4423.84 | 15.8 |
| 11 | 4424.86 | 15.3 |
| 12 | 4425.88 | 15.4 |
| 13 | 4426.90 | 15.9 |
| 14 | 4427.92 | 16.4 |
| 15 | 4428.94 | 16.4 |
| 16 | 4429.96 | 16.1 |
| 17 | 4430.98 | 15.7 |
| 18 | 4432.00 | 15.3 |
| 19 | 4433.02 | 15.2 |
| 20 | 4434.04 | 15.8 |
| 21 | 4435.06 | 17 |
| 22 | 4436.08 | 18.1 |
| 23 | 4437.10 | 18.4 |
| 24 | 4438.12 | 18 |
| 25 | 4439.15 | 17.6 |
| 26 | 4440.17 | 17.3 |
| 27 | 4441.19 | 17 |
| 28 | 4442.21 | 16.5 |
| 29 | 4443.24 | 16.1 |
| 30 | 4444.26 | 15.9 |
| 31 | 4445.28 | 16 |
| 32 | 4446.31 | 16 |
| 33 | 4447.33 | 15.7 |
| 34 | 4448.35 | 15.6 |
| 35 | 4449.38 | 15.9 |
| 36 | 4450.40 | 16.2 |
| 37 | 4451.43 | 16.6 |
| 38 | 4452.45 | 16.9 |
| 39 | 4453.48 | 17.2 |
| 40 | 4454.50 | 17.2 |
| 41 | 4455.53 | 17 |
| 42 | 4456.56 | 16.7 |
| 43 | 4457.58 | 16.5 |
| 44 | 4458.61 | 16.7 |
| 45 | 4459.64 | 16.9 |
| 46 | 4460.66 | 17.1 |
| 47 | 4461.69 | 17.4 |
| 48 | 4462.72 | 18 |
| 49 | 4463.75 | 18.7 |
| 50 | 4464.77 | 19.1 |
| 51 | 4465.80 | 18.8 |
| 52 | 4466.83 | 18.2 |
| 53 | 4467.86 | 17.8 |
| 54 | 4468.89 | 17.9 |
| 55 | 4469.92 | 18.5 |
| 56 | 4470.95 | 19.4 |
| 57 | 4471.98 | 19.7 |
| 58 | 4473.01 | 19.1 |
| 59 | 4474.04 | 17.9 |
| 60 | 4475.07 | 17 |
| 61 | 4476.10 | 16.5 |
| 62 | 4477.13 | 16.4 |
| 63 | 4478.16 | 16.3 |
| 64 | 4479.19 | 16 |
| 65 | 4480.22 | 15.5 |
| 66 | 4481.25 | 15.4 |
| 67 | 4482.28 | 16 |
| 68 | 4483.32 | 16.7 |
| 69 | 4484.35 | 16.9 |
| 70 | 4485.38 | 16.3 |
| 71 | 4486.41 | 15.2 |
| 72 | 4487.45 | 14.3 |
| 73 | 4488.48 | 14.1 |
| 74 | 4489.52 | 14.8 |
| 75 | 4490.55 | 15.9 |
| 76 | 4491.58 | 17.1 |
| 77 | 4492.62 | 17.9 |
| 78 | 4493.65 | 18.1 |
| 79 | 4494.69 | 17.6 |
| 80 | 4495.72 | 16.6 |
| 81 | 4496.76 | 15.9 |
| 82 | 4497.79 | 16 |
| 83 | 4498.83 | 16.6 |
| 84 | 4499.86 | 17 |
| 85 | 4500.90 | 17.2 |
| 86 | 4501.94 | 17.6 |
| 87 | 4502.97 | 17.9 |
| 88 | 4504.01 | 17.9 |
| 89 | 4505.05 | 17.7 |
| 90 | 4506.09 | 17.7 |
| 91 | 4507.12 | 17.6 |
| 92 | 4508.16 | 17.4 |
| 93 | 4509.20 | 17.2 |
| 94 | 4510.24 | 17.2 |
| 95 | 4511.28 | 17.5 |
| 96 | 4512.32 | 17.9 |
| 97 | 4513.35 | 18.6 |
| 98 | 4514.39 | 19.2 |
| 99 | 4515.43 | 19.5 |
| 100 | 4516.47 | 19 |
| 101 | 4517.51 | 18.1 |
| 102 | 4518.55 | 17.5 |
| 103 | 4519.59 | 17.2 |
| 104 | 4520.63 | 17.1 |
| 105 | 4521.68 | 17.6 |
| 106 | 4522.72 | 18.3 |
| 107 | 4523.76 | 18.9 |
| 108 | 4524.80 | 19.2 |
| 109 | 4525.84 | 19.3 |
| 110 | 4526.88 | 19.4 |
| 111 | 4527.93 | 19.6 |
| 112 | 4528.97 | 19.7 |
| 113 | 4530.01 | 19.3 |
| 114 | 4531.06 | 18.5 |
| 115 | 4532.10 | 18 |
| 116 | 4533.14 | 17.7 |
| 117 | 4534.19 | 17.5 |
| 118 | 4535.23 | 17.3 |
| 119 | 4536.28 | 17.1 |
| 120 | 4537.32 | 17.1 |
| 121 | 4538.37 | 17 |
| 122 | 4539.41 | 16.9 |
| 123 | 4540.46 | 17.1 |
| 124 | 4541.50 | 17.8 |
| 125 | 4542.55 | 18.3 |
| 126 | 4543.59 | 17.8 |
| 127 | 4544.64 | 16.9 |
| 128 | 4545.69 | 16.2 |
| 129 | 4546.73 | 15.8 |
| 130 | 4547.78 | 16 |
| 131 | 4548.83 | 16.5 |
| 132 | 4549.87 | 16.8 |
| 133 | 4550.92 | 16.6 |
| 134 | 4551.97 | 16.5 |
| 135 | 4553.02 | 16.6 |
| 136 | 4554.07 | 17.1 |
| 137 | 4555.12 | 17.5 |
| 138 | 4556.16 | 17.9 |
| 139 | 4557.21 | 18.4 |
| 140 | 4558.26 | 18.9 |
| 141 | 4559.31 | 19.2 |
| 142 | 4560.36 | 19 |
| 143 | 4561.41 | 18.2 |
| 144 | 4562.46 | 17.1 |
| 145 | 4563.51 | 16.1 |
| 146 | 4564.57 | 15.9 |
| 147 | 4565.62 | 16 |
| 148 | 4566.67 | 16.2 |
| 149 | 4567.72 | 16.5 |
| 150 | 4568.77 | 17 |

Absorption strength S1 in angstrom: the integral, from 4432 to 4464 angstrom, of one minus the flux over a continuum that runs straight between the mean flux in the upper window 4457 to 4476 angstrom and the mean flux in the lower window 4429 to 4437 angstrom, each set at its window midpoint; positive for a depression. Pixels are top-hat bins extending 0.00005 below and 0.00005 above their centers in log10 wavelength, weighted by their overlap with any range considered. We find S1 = 0.5 angstrom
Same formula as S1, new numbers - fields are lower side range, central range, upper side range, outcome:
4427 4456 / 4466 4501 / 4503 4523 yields 1.00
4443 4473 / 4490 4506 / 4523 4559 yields 0.31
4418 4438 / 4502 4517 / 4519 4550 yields -0.41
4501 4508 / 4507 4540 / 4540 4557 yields -1.37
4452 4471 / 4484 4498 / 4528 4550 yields 1.10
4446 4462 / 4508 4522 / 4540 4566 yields -0.80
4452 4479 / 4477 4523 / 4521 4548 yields 1.92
